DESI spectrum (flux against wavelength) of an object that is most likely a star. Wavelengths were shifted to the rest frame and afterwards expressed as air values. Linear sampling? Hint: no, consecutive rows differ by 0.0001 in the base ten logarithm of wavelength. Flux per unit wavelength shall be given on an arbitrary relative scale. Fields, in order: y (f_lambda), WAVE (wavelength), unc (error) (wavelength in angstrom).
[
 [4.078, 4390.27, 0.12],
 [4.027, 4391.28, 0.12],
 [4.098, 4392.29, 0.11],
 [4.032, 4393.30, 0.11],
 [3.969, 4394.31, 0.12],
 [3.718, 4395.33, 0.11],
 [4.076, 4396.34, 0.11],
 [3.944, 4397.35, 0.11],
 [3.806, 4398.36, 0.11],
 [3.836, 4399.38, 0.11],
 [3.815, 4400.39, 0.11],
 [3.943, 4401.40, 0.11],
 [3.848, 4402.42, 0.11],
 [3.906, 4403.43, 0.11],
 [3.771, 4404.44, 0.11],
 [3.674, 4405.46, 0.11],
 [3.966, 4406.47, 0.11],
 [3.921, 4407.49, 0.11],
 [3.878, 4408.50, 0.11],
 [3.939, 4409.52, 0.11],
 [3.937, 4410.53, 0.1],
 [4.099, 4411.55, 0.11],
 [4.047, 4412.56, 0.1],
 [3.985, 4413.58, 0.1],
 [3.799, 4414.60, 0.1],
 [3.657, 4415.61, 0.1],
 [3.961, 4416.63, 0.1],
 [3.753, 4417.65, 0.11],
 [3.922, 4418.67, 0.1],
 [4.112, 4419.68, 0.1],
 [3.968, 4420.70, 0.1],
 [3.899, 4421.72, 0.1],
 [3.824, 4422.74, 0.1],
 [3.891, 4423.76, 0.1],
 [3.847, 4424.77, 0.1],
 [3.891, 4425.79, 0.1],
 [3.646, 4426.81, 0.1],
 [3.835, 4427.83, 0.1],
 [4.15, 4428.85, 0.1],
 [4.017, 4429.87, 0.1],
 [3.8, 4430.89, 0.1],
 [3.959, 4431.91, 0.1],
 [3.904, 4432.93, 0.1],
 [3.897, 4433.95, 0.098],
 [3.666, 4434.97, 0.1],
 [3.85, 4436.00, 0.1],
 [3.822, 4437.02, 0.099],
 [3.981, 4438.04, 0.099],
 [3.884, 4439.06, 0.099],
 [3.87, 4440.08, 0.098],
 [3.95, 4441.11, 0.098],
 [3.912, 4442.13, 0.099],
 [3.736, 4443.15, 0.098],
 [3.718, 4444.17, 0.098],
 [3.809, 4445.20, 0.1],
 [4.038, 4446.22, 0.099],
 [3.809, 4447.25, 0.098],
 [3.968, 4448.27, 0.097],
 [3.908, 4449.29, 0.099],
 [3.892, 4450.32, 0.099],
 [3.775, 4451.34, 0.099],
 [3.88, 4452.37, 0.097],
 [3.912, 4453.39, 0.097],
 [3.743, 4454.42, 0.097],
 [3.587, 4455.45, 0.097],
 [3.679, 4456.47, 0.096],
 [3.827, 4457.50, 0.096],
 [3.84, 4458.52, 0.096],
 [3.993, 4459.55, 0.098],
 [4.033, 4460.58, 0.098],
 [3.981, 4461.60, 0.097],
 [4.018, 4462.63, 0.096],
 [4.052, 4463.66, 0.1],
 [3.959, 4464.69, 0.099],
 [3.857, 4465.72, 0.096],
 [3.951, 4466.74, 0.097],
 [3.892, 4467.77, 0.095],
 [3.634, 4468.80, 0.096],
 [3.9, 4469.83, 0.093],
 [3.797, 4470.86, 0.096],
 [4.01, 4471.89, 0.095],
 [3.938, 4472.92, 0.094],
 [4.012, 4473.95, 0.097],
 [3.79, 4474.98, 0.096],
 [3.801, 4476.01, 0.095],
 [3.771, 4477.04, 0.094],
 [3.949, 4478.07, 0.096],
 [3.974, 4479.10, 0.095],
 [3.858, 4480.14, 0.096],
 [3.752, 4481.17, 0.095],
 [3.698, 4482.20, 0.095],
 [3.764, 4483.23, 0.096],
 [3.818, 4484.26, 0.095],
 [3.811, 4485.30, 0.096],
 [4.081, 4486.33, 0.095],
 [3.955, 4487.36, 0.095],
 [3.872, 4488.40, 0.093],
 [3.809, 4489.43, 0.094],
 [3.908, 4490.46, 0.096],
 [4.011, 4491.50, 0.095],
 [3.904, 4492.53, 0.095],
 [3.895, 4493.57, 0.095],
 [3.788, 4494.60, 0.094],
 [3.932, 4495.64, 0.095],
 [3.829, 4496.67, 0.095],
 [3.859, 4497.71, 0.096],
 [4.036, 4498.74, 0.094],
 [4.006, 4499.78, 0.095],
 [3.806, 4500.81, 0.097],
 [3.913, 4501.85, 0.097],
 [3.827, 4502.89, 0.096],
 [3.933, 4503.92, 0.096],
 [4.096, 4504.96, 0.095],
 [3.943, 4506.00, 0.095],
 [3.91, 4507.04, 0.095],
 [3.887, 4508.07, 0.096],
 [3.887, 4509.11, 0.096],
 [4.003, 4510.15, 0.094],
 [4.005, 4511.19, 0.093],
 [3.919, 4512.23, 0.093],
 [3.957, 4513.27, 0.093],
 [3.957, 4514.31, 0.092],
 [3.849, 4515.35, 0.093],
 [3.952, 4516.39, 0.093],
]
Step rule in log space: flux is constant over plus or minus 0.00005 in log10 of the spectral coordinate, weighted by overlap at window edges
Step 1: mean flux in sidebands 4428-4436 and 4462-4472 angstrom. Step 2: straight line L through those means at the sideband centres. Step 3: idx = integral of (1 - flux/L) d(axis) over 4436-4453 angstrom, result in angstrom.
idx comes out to 0.13 angstrom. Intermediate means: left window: 3.9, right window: 3.9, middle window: 3.87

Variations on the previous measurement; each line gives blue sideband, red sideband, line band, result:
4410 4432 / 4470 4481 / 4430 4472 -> 0.27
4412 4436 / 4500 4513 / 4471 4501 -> 0.27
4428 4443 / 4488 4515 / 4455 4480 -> 0.15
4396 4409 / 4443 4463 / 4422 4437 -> -0.01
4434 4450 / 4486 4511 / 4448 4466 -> -0.03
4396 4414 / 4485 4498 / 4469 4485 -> 0.21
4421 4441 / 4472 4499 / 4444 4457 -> 0.17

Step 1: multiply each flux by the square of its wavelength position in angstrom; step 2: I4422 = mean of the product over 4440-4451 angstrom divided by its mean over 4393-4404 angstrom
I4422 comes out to 1.02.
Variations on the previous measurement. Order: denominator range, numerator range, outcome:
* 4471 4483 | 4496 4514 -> 1.03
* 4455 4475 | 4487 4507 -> 1.02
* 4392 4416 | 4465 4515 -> 1.04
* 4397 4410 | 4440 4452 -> 1.02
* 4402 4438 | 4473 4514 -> 1.04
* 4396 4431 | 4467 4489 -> 1.02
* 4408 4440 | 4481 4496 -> 1.02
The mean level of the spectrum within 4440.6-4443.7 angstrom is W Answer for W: 3.88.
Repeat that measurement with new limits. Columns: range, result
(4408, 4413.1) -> 3.98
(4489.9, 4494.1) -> 3.93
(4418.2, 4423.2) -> 3.95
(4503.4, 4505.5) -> 4.02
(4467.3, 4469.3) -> 3.76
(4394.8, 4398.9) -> 3.88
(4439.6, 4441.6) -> 3.9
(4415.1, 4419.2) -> 3.83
